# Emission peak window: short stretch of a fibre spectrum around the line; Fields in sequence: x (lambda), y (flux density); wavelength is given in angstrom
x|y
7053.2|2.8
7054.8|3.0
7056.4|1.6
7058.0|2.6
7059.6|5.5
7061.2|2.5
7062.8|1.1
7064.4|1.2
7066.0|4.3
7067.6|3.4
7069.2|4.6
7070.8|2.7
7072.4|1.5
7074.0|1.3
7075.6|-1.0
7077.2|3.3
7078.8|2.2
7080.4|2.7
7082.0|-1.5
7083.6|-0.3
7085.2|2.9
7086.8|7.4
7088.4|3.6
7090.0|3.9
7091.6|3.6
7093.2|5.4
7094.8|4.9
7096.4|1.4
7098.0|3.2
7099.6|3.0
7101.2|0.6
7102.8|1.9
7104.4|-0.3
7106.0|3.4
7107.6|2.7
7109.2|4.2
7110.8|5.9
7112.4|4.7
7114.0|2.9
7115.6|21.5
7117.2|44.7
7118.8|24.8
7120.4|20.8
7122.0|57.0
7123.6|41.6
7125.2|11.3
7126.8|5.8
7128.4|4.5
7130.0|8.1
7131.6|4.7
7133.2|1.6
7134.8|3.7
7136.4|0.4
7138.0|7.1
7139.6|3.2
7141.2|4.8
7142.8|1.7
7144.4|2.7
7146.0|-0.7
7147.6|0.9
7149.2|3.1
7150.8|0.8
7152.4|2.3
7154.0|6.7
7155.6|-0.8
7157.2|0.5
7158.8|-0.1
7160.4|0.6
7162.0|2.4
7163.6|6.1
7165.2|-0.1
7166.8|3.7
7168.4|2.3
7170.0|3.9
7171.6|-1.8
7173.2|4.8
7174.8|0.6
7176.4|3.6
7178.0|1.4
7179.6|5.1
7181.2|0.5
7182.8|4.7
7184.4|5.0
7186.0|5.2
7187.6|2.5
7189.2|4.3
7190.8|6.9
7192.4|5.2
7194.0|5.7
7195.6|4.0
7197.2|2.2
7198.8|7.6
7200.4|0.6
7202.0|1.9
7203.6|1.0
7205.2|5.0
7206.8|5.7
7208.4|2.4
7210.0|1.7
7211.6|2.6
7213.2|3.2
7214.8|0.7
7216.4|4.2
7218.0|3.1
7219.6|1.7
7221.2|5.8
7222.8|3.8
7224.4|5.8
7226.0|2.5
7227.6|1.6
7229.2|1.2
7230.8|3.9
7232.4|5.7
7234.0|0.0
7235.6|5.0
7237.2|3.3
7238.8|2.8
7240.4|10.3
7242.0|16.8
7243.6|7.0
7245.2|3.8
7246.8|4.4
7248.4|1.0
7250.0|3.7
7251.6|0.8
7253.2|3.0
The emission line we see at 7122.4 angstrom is [O II]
